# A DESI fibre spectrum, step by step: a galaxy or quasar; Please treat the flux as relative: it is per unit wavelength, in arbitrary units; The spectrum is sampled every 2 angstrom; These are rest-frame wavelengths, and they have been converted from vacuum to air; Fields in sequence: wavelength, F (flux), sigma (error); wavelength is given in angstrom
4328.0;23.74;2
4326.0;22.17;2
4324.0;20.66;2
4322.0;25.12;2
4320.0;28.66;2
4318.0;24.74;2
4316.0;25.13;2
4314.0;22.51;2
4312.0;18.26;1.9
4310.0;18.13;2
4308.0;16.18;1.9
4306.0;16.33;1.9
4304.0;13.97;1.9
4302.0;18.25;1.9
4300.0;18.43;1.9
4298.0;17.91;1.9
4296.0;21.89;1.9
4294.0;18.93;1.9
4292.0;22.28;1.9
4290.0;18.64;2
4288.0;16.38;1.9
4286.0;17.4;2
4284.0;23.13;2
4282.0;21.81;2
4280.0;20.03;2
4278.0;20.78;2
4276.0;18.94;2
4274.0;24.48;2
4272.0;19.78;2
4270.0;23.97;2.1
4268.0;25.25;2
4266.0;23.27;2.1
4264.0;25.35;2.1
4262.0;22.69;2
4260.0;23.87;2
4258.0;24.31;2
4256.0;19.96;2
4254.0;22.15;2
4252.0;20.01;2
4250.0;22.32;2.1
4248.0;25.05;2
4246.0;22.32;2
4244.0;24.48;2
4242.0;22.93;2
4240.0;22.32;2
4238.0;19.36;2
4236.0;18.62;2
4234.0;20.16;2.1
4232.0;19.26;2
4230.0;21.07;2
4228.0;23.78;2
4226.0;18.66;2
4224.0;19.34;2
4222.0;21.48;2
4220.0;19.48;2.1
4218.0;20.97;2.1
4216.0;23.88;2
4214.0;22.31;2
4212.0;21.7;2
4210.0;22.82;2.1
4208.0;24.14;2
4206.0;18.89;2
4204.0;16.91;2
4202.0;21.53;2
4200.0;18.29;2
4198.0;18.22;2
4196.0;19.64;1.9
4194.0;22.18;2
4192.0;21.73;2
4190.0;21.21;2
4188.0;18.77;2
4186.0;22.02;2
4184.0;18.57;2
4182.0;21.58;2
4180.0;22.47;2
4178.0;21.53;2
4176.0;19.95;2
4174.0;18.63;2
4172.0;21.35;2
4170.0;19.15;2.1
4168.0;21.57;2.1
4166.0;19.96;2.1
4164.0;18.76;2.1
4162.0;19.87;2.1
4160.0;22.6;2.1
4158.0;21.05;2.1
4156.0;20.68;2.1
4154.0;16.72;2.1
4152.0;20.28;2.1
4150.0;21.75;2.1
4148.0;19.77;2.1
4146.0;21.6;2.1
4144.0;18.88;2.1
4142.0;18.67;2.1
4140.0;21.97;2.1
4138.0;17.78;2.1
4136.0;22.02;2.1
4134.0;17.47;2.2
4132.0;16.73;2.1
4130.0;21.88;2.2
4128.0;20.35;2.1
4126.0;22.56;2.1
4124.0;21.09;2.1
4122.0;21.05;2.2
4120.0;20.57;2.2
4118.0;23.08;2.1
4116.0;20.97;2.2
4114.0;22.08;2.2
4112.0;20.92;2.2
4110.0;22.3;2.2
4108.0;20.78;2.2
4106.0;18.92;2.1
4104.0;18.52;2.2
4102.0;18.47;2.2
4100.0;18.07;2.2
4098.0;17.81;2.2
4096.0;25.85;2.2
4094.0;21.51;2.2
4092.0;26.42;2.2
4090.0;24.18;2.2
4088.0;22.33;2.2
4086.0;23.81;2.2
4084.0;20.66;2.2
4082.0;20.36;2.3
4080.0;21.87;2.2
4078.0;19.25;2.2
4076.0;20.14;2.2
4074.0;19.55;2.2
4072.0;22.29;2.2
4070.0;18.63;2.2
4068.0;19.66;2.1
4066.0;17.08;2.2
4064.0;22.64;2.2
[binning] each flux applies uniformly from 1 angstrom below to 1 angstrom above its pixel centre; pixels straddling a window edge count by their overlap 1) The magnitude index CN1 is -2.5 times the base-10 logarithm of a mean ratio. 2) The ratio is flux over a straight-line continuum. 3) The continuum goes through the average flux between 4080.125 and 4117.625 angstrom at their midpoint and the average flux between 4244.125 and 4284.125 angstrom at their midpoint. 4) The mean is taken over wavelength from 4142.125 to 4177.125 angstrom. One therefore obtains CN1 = 0.087 mag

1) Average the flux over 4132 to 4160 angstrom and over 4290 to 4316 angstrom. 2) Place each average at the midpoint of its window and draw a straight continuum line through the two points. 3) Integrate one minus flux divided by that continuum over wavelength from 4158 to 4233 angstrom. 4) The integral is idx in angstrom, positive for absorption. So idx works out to -4.3 angstrom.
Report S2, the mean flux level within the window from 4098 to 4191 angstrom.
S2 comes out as 20.3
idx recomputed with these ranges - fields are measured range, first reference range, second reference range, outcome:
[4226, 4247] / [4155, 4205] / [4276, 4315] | -1.7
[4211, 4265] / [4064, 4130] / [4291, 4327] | -2.8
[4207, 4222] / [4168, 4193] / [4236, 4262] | -0.5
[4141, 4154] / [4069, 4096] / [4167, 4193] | 0.7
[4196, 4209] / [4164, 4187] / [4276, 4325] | 0.5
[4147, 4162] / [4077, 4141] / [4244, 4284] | 0.7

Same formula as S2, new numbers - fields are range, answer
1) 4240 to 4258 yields 22.5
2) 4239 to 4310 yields 21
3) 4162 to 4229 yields 20.6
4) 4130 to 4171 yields 19.9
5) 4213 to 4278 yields 21.9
